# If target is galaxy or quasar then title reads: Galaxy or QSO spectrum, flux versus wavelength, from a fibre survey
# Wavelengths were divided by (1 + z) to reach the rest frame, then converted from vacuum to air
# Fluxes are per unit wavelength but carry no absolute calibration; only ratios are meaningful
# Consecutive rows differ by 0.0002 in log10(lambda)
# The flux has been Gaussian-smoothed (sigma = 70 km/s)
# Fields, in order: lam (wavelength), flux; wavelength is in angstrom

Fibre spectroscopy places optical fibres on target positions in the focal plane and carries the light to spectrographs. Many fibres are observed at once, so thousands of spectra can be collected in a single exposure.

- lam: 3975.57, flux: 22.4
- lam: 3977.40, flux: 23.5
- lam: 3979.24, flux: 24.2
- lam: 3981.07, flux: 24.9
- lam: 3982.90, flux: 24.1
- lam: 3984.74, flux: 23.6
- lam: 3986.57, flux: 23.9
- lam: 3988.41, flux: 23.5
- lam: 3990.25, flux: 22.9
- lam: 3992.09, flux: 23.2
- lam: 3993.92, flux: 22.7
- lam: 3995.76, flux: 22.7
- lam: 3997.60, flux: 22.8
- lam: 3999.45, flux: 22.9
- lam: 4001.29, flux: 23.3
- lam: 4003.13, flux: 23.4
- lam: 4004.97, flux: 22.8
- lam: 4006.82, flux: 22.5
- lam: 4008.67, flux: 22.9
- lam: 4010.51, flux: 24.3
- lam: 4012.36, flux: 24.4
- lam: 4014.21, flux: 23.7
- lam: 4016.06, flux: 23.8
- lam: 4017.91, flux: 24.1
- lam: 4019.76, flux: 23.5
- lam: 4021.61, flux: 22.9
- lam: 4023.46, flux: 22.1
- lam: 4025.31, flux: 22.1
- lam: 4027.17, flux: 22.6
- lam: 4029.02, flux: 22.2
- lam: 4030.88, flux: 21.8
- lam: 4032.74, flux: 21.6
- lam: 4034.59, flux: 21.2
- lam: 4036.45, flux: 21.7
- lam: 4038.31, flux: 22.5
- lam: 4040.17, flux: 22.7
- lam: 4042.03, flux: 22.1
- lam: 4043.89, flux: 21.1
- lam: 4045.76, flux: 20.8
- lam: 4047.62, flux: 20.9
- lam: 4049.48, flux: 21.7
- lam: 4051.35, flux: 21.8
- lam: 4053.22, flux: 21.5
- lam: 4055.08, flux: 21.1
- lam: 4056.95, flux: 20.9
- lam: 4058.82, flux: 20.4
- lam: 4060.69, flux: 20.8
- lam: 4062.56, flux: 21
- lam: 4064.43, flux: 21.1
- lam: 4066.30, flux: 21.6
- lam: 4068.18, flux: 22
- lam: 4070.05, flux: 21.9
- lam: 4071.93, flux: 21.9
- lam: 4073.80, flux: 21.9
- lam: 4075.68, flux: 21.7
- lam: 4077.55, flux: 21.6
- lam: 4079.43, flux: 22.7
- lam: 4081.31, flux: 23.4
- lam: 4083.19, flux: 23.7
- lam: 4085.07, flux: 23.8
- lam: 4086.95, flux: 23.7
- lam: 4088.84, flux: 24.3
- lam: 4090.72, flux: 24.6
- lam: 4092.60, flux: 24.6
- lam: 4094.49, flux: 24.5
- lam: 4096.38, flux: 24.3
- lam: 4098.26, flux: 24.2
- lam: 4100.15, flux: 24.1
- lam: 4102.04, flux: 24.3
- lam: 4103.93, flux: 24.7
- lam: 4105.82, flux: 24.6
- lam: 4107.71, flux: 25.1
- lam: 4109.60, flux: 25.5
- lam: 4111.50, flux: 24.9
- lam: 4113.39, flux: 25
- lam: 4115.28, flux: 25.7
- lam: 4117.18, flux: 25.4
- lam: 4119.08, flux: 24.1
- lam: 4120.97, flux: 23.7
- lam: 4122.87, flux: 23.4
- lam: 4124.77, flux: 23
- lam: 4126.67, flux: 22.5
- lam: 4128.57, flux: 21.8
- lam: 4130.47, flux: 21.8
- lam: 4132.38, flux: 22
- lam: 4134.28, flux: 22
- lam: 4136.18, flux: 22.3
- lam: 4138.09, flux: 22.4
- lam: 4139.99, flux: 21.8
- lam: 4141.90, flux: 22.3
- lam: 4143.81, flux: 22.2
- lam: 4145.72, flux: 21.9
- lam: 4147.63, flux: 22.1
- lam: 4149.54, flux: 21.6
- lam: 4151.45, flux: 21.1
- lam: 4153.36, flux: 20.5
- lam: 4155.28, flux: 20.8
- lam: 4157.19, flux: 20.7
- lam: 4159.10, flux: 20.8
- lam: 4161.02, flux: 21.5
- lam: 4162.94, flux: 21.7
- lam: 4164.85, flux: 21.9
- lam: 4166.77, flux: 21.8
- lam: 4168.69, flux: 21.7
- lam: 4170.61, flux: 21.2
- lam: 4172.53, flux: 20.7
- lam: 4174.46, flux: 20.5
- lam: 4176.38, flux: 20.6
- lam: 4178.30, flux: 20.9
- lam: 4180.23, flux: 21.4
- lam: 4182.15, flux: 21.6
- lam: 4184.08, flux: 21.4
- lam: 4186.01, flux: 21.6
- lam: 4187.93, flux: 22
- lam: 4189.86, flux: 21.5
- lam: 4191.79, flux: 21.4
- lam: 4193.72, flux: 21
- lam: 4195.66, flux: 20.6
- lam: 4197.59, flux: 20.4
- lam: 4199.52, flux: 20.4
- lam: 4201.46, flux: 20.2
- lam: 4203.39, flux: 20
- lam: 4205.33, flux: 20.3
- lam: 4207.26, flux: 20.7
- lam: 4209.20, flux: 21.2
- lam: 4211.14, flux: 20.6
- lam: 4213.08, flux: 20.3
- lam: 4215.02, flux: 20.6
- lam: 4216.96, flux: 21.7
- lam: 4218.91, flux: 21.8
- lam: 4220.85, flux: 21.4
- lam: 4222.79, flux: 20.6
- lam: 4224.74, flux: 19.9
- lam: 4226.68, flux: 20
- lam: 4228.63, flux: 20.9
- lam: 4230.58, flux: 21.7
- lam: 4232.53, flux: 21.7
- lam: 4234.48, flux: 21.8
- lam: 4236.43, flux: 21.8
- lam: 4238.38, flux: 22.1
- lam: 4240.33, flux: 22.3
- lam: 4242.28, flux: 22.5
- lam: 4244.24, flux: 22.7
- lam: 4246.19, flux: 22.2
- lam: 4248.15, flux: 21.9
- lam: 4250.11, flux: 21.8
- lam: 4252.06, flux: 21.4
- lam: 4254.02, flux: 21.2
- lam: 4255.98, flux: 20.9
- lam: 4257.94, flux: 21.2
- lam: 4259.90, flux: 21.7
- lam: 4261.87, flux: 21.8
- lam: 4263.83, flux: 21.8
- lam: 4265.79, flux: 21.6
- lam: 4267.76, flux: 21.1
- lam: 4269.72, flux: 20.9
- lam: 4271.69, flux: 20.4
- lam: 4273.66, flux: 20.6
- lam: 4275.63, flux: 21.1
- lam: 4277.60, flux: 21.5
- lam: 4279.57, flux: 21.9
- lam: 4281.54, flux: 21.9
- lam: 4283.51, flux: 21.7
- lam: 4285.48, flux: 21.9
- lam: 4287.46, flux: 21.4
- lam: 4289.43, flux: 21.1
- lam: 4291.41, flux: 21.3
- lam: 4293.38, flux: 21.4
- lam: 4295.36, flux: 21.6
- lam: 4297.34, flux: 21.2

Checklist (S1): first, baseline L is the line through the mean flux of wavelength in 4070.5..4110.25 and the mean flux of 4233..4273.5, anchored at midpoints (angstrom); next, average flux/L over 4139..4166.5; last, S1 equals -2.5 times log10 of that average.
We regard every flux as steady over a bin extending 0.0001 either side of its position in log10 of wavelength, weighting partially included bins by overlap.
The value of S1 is 0.07 mag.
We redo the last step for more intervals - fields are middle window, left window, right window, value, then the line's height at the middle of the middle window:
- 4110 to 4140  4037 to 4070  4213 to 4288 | -0.09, 21.4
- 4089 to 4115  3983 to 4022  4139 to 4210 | -0.12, 22.1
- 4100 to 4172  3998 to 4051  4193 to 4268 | -0.04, 21.8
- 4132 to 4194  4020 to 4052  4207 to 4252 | 0.00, 21.6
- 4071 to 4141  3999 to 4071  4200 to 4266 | -0.08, 21.9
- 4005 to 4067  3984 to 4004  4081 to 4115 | 0.07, 23.7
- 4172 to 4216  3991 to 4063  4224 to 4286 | 0.04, 21.7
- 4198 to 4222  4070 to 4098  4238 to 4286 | 0.07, 22.1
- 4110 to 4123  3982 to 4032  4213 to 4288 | -0.11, 22.4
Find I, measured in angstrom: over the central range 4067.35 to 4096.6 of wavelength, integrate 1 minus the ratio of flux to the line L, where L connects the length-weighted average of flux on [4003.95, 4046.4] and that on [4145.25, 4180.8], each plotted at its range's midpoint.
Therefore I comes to -1.5 angstrom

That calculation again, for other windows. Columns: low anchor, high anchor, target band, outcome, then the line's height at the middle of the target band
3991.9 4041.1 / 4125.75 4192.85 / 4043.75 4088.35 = 1.1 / 22.4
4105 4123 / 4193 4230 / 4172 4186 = 0.6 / 22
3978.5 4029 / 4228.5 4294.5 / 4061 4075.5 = 0.8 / 22.9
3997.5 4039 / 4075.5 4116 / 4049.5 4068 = 1.8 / 23.5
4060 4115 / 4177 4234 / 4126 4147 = 0.3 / 22.4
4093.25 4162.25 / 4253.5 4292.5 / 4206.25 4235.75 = 1.3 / 21.9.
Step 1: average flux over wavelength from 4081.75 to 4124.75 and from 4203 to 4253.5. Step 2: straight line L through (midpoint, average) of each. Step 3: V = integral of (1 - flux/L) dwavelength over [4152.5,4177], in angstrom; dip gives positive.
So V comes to 1.9 angstrom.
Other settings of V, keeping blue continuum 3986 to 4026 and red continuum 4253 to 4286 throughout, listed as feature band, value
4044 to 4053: 0.6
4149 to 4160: 0.6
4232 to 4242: -0.2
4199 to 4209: 0.7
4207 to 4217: 0.4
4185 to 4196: 0.3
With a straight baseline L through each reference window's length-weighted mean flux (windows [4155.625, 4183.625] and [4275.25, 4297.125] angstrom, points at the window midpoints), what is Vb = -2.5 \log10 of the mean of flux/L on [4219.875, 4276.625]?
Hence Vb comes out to 0.00 mag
